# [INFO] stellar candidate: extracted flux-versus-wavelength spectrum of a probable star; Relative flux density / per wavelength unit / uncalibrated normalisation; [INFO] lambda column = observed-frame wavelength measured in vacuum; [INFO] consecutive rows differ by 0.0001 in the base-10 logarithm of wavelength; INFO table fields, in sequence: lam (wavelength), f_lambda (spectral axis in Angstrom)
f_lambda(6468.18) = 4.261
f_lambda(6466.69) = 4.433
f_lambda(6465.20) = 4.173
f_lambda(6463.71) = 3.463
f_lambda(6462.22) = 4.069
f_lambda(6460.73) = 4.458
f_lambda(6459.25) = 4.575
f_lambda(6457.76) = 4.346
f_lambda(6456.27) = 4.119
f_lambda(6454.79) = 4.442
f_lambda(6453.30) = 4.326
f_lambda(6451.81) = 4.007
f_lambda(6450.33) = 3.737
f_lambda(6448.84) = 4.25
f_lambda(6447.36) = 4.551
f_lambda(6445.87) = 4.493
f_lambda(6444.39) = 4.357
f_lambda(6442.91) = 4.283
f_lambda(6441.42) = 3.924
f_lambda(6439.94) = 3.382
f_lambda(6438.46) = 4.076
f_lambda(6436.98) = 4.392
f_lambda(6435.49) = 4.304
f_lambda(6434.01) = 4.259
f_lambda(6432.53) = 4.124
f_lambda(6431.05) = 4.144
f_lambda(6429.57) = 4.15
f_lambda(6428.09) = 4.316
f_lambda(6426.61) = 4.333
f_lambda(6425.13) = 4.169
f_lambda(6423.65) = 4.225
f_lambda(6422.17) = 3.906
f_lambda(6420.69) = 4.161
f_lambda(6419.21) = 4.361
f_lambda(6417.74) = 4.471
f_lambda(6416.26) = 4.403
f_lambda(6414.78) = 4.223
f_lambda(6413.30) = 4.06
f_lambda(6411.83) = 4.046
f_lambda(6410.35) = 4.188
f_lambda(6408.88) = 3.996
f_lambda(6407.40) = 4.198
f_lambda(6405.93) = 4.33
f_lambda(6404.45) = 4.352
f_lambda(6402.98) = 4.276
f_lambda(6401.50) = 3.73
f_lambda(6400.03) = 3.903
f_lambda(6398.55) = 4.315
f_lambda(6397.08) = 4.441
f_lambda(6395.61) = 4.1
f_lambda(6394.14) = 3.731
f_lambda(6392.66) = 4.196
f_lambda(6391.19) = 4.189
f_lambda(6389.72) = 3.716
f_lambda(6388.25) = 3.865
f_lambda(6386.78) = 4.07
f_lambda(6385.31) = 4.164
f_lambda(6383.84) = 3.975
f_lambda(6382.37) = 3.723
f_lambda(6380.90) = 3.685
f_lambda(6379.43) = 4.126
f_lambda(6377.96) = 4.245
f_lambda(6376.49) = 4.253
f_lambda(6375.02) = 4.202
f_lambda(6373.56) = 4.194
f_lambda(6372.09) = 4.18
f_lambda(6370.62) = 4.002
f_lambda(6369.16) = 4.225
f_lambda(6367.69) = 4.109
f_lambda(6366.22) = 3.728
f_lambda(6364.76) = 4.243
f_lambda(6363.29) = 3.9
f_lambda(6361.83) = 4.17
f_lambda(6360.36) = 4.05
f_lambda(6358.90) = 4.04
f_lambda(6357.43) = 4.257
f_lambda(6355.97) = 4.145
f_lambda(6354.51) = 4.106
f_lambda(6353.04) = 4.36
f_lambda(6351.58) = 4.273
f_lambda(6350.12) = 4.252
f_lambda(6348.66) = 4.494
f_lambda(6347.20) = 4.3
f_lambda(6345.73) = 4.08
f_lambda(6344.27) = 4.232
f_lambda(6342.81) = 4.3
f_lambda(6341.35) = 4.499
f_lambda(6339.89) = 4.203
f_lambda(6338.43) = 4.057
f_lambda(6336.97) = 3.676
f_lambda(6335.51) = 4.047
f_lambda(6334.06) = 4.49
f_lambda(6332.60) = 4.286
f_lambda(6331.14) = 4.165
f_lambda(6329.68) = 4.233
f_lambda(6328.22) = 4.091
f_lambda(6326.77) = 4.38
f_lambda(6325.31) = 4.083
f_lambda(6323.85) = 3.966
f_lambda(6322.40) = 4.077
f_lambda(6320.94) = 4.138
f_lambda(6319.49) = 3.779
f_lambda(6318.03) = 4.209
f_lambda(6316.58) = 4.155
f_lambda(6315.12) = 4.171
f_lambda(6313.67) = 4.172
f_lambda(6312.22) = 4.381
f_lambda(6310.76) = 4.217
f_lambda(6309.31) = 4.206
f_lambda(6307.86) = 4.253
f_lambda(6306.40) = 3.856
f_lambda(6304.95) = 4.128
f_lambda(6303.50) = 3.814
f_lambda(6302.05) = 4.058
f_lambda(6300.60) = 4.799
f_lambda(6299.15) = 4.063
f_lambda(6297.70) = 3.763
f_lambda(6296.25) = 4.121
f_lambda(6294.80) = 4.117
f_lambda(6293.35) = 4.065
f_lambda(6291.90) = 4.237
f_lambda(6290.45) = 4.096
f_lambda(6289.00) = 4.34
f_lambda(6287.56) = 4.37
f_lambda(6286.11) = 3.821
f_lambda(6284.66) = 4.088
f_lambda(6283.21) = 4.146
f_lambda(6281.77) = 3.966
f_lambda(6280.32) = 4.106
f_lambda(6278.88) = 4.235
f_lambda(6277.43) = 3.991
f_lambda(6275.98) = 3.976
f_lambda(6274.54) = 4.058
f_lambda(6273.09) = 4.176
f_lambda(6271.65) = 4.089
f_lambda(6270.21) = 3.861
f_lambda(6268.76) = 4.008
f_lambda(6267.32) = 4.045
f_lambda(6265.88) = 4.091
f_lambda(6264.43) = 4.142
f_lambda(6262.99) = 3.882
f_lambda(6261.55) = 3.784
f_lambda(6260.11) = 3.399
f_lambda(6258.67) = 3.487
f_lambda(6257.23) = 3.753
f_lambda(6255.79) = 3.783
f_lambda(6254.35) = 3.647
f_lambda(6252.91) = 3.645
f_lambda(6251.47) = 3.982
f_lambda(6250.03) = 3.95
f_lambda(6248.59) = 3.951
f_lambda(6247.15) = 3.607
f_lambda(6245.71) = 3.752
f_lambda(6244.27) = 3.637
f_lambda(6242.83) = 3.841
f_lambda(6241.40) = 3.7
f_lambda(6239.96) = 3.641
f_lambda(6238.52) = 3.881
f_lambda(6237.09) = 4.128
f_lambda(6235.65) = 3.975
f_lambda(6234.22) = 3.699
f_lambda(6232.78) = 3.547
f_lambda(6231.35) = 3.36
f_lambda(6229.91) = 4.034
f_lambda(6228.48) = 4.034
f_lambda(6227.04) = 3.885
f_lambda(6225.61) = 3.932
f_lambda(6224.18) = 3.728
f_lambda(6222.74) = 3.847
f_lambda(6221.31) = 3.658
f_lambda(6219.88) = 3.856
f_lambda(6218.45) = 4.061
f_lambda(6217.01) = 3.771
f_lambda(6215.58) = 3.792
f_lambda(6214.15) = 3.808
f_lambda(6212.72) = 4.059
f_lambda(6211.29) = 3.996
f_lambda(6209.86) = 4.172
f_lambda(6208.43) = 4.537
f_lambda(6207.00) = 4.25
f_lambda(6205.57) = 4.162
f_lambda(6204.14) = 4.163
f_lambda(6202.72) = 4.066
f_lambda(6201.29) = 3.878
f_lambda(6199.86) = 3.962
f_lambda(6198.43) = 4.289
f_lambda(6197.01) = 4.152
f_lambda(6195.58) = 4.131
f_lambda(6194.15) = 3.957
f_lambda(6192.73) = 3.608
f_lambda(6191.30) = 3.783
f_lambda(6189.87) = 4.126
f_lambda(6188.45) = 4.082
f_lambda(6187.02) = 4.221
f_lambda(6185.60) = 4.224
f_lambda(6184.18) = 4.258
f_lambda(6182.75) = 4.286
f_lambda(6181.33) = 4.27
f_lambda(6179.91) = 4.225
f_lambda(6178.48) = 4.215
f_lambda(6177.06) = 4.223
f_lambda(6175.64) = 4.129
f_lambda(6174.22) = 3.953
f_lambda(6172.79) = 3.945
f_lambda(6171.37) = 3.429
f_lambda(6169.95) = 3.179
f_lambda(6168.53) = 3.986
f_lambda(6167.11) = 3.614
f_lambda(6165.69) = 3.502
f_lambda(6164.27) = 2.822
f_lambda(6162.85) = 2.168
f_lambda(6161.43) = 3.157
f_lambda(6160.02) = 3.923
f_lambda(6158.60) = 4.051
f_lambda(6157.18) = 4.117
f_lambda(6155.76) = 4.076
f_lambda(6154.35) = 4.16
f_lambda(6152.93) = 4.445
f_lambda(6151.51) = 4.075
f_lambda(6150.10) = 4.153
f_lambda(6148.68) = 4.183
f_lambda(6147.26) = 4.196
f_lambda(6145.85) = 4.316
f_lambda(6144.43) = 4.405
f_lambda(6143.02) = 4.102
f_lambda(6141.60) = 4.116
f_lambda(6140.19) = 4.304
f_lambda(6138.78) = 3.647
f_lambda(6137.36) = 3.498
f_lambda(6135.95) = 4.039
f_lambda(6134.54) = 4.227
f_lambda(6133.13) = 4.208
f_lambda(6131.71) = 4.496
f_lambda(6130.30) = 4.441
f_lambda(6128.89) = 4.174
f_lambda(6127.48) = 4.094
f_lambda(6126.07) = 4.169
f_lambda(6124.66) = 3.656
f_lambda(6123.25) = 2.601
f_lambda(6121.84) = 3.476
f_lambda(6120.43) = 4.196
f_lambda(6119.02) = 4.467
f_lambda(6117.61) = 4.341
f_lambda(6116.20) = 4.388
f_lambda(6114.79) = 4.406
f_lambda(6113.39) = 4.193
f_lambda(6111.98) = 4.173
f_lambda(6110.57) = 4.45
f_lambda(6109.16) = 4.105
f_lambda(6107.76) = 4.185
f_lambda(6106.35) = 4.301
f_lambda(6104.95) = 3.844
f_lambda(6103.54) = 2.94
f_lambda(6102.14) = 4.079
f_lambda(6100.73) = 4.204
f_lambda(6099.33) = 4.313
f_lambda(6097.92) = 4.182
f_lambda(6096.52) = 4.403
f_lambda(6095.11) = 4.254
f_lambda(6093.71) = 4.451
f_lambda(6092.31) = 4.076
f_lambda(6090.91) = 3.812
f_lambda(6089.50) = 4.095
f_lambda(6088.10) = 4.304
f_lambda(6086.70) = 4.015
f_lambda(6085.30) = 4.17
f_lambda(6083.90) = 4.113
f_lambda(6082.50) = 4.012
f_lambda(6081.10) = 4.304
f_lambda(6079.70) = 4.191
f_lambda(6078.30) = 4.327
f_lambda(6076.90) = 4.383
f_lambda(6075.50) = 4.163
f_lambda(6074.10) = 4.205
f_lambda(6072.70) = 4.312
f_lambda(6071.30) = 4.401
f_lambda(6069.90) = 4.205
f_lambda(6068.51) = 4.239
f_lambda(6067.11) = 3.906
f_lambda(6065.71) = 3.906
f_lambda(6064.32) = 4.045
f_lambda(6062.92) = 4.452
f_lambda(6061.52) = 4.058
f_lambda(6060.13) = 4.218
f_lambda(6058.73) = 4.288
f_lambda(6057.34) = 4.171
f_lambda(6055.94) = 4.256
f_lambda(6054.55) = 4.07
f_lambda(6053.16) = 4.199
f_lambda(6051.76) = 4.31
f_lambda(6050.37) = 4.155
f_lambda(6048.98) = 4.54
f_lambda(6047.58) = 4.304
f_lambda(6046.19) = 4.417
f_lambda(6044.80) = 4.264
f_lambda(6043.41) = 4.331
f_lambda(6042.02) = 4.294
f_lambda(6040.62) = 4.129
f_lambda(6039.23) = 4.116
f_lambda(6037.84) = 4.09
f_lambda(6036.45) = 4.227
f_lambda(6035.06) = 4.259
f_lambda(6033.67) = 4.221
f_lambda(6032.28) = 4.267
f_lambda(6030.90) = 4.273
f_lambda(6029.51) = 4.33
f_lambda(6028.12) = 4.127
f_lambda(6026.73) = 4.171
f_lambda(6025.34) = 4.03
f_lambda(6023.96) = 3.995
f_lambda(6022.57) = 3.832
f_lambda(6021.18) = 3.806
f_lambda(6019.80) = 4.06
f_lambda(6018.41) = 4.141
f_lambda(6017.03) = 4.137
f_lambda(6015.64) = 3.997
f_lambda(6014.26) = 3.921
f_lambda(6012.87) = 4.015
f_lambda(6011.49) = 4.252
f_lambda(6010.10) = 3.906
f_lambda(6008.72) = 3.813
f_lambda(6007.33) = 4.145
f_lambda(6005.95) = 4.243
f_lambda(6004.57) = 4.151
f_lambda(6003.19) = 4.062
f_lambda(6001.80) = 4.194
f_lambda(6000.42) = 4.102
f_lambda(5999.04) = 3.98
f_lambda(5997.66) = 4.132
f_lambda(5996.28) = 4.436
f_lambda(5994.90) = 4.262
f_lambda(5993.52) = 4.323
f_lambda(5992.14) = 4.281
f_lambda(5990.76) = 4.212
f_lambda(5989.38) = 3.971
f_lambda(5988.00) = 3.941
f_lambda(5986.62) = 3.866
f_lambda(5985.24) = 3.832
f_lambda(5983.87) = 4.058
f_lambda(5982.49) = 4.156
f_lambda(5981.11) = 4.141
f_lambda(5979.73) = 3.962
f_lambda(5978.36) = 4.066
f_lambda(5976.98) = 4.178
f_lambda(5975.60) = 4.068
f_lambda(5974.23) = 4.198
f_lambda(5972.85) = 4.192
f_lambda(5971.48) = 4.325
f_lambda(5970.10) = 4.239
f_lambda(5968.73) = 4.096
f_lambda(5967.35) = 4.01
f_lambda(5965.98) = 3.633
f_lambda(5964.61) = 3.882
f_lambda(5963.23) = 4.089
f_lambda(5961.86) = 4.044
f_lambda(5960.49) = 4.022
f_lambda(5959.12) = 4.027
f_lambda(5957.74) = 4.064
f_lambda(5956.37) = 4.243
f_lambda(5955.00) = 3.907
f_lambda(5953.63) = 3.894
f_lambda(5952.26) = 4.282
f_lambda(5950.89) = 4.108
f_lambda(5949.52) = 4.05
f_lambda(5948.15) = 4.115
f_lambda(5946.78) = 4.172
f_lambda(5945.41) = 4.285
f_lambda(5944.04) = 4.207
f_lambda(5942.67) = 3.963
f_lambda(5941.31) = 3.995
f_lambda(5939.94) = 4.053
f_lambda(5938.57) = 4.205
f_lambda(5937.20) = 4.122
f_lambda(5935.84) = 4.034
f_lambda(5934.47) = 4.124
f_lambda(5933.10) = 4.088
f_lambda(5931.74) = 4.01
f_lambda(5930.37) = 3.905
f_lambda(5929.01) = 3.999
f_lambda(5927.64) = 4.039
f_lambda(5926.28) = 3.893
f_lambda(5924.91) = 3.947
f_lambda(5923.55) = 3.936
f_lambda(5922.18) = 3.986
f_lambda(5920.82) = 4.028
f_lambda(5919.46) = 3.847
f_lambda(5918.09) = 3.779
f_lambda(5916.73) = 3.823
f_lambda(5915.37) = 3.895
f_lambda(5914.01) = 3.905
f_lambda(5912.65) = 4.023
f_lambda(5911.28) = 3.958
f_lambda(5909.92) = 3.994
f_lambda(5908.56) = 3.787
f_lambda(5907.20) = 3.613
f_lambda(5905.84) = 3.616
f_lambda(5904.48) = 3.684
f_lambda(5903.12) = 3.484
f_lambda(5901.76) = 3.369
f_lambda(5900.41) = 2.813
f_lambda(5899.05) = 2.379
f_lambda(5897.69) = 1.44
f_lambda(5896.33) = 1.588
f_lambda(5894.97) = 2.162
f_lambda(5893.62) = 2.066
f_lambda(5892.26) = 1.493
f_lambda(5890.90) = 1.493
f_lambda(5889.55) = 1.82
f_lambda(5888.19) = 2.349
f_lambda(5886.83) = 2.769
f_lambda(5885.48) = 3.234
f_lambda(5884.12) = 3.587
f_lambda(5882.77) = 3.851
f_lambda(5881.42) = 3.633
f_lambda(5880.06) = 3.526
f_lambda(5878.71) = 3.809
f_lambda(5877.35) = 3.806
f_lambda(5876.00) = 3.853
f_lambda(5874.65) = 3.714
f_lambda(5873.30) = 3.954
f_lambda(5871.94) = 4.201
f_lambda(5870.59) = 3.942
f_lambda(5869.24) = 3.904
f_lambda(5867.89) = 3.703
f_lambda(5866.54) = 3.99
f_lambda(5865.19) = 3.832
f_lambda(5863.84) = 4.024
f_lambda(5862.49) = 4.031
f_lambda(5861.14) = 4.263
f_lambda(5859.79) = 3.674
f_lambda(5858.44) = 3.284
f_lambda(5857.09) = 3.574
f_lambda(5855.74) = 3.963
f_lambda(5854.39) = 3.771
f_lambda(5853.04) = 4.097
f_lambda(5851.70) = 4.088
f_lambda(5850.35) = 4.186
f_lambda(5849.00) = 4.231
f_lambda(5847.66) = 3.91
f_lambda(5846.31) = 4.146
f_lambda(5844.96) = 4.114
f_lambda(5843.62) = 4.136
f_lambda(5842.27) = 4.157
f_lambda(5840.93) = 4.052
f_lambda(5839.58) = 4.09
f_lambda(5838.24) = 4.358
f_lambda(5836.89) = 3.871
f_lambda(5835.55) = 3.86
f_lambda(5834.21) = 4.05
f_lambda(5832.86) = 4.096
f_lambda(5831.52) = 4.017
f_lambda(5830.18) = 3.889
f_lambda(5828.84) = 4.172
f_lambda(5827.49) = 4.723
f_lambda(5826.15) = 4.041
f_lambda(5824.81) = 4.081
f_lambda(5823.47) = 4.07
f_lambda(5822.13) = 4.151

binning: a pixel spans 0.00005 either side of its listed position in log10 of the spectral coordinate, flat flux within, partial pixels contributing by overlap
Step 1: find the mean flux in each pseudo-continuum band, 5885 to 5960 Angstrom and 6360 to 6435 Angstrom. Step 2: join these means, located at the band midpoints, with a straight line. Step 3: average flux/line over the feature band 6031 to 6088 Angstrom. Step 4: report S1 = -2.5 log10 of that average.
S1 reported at -0.13 mag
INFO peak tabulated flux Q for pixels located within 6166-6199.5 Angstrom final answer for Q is 4.289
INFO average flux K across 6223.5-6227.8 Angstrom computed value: 3.85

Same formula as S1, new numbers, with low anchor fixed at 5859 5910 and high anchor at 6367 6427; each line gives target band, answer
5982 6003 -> -0.19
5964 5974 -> -0.19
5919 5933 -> -0.19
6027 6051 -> -0.20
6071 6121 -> -0.16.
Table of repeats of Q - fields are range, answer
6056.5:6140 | 4.496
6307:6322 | 4.381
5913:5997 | 4.436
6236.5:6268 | 4.142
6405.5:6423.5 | 4.471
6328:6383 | 4.499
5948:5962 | 4.282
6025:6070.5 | 4.54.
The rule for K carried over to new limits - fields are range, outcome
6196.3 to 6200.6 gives 4.14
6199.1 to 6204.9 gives 4.02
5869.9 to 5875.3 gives 3.95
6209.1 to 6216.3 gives 3.97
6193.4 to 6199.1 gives 4.13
